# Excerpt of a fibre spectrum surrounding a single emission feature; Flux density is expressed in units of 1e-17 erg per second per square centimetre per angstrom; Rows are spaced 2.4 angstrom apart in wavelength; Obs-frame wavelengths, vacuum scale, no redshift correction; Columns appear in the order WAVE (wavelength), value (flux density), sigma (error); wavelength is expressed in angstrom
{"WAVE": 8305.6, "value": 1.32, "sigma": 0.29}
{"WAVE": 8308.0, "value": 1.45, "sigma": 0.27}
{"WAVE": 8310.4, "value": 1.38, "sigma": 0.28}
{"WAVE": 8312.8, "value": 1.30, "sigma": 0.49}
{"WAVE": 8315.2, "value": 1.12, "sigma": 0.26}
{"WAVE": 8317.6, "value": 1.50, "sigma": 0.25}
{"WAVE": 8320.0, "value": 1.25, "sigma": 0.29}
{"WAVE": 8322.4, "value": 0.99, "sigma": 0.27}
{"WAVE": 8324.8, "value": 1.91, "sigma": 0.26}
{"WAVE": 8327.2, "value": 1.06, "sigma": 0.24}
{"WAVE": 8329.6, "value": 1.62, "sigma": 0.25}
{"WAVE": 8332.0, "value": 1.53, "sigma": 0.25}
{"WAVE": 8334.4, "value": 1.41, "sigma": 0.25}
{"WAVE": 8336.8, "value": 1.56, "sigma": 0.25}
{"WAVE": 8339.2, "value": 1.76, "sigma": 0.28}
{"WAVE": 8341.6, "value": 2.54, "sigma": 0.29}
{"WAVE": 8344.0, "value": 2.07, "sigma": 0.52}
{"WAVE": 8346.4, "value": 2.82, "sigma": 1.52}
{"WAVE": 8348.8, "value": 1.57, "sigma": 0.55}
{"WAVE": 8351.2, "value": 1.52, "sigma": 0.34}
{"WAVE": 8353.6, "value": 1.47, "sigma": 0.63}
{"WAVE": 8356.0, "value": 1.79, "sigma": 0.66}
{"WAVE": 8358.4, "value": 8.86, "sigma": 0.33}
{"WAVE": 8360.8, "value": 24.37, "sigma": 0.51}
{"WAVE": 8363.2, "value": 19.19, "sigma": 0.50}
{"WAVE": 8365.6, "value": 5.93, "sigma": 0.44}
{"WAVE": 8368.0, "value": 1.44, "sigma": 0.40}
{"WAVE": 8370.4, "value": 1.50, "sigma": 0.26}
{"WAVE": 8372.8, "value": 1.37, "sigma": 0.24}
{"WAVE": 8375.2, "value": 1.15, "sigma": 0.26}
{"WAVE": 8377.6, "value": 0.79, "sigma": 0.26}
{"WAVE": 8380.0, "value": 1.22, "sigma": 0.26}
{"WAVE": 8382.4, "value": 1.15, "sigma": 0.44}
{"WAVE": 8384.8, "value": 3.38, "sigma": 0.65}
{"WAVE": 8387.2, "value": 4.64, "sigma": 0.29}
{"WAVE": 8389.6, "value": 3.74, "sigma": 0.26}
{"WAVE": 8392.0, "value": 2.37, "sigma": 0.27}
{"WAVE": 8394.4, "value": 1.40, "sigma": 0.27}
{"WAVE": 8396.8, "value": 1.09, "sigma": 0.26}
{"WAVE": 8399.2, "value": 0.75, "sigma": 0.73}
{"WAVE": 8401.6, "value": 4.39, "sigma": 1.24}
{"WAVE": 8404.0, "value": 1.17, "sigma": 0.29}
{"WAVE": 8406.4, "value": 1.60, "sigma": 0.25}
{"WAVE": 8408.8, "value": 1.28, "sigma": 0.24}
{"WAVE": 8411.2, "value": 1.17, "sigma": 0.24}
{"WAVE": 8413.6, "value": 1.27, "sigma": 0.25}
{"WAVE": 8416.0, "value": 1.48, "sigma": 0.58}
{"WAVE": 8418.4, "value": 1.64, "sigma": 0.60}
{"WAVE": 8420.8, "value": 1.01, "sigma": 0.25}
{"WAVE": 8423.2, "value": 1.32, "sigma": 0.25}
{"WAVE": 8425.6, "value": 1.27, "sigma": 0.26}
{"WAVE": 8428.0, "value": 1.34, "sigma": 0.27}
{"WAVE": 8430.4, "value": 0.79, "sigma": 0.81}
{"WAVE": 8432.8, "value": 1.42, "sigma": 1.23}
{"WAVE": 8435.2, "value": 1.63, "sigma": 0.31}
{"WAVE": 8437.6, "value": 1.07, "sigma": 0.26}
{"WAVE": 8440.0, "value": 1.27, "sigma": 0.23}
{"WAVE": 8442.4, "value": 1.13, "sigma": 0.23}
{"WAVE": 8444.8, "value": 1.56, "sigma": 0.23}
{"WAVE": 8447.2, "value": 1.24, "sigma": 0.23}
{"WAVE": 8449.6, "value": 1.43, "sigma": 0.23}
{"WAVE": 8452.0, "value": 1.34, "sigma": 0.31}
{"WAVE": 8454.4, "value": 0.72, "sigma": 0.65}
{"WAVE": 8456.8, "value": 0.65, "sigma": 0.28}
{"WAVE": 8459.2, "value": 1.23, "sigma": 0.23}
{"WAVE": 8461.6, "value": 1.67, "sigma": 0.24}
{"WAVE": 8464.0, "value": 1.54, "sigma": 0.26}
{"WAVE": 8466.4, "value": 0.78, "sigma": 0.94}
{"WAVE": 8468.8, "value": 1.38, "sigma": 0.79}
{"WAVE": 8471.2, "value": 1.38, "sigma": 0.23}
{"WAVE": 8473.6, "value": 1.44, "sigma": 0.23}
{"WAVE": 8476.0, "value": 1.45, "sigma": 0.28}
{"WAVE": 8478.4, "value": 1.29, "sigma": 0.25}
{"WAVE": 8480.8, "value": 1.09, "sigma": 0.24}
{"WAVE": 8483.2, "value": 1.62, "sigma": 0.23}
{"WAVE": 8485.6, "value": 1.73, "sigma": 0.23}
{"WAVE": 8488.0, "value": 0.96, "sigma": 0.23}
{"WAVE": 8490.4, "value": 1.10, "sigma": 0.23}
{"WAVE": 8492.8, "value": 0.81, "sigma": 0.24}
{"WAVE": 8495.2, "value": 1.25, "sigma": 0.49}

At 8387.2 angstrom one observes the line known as [N II]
